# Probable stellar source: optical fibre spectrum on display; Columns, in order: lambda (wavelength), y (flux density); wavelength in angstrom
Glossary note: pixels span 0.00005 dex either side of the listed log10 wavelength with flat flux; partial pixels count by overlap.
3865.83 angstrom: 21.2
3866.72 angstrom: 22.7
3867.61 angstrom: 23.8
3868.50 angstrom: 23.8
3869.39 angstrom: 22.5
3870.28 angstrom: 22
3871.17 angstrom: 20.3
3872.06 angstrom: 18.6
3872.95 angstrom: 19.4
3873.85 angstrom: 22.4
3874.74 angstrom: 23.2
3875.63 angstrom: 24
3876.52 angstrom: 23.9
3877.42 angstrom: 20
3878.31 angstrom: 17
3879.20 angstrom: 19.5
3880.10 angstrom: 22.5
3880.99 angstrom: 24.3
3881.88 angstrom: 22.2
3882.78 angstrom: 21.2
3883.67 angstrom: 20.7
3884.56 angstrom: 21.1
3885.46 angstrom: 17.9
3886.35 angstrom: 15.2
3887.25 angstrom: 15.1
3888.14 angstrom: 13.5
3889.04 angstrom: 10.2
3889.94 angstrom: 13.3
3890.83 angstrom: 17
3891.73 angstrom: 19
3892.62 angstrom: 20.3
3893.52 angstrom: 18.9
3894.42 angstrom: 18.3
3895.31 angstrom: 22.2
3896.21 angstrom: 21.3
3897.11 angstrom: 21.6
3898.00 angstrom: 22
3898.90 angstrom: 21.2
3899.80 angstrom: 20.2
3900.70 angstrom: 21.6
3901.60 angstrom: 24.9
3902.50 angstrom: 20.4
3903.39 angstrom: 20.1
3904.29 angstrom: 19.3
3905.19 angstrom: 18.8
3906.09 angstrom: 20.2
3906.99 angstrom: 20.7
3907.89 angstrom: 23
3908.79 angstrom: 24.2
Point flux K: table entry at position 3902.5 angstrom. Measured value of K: 20.4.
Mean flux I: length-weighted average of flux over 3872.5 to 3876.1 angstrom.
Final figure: 22.3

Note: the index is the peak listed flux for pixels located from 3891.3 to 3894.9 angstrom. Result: 20.3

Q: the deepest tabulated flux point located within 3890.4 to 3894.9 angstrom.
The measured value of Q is 17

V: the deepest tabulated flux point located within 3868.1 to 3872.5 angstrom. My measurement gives 18.6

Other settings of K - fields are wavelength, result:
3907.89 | 23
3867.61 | 23.8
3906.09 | 20.2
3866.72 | 22.7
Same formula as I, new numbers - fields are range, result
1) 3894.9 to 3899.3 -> 21.7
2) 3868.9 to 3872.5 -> 20.9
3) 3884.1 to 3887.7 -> 17.4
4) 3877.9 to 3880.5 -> 19.6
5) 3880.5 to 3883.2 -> 22.6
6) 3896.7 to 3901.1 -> 21.3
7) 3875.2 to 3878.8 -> 21.2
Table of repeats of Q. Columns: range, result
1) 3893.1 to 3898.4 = 18.3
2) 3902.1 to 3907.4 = 18.8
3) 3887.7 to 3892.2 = 10.2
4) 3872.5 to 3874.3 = 19.4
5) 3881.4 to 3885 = 20.7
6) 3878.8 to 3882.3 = 19.5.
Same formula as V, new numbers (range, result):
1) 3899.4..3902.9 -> 20.2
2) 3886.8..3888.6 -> 13.5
